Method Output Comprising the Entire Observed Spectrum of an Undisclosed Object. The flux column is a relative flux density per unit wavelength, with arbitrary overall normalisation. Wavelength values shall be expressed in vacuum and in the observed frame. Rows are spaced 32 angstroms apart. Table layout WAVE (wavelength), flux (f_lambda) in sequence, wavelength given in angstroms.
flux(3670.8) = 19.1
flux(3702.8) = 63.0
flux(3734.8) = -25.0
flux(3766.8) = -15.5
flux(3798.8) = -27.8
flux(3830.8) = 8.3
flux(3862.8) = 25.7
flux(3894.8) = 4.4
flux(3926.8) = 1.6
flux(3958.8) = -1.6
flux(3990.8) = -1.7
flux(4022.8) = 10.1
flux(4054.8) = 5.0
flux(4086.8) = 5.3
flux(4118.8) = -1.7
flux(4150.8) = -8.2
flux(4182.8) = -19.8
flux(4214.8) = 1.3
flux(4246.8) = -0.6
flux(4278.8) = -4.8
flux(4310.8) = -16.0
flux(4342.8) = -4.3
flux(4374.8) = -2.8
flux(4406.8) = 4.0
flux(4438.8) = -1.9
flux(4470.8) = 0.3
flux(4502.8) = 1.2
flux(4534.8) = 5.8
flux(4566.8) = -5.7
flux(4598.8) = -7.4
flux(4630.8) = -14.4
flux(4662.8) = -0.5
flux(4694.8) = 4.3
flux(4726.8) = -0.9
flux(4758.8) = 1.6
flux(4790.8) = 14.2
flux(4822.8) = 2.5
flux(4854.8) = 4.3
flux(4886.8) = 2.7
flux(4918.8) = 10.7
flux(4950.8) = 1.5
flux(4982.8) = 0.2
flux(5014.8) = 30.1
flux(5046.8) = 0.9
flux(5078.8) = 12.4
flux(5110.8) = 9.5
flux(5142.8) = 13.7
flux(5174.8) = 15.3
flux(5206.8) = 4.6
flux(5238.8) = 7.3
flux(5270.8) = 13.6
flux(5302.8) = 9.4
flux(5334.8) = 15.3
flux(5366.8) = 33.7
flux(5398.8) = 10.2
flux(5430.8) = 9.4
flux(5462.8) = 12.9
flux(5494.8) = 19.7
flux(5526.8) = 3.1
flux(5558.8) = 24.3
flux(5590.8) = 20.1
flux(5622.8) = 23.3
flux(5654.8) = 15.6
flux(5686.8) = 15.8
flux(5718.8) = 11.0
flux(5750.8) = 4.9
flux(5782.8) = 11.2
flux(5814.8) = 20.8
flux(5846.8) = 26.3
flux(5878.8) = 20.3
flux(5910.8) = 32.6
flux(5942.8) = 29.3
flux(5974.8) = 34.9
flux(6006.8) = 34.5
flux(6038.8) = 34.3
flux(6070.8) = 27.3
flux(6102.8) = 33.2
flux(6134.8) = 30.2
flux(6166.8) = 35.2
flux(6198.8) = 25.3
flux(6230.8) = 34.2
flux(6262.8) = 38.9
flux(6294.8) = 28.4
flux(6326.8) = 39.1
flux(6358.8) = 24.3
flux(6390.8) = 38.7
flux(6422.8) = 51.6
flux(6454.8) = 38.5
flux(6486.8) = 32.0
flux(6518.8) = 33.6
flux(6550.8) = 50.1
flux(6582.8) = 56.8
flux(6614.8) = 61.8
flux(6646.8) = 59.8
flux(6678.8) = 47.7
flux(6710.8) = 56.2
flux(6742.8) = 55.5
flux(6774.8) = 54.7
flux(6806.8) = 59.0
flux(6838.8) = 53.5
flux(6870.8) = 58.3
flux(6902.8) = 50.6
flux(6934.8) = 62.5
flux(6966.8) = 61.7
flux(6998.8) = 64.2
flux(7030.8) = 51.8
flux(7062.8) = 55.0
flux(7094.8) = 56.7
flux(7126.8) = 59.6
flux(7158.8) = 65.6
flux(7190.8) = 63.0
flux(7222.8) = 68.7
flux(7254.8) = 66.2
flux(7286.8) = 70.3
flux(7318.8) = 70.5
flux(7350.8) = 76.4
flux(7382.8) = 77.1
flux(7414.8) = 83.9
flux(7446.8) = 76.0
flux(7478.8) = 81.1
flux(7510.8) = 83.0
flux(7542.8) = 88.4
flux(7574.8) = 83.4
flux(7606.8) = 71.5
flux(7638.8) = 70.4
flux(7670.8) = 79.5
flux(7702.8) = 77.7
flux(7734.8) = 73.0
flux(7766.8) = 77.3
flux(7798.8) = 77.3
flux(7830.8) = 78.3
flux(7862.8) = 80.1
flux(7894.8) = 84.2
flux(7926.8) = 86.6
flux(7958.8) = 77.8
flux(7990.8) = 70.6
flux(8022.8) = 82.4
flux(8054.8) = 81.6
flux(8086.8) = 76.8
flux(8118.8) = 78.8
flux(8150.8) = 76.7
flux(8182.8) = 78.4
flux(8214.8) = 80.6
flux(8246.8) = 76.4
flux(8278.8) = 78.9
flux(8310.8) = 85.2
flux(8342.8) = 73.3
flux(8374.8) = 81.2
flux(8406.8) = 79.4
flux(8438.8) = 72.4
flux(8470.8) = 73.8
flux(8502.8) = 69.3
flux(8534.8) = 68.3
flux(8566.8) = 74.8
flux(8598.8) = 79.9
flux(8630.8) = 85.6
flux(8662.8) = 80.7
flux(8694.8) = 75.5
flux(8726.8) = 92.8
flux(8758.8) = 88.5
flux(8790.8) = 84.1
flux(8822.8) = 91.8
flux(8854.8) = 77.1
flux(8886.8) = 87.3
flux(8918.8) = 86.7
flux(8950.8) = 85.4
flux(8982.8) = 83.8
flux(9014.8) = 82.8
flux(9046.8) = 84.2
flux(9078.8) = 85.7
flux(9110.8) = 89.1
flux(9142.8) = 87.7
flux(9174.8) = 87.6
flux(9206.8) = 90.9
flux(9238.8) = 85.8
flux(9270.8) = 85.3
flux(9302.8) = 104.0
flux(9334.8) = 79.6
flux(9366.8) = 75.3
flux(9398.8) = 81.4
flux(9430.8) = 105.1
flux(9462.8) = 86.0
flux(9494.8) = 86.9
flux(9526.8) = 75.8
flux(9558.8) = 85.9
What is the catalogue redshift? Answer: 0.64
